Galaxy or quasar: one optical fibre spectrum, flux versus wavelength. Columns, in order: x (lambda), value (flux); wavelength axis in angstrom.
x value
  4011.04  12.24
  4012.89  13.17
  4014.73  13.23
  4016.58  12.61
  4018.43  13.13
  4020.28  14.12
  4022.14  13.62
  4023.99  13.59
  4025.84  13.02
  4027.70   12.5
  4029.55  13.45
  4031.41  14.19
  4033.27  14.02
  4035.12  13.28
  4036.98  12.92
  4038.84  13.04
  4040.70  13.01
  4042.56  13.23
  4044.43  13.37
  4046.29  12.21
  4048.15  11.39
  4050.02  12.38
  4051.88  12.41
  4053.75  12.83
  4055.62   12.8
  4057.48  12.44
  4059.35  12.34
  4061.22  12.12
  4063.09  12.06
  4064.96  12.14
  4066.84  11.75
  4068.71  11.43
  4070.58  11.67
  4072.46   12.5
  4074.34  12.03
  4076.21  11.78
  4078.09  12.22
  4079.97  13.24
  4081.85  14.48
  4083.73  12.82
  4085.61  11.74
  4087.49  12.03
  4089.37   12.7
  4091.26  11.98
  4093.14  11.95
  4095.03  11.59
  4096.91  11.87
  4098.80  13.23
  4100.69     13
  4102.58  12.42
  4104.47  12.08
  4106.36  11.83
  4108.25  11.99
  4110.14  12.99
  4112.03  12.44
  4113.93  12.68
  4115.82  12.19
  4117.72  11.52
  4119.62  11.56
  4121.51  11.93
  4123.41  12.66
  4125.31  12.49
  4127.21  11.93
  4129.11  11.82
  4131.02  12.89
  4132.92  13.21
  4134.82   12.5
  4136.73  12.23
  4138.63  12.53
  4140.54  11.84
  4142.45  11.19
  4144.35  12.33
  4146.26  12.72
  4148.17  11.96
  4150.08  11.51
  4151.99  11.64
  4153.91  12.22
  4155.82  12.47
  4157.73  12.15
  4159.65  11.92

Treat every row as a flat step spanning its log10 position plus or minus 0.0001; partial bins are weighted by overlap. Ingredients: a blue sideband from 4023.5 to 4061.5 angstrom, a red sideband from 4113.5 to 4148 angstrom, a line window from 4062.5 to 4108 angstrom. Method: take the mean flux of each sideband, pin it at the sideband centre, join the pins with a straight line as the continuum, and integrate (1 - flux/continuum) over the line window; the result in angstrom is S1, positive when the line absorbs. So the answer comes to 1.1 angstrom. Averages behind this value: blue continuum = 12.9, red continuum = 12.2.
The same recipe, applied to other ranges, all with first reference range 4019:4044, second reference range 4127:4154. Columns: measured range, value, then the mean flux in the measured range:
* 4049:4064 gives 0.78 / 12.4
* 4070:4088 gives 0.52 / 12.5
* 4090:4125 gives 0.86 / 12.2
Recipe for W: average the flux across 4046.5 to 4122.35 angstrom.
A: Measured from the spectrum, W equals 12.3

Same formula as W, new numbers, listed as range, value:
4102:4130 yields 12.2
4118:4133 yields 12.2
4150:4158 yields 12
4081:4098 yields 12.3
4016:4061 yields 13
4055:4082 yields 12.3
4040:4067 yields 12.4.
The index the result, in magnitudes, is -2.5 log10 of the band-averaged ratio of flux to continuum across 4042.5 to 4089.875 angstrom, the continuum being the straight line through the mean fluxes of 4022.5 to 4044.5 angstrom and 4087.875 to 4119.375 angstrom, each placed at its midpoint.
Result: 0.04 mag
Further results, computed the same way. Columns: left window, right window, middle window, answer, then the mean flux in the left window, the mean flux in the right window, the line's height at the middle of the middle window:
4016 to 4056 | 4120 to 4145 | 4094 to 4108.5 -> 0.023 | 13.1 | 12.3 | 12.5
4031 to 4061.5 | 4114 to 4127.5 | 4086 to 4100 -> 0.015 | 12.8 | 12.1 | 12.4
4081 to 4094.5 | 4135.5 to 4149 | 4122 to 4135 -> -0.023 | 12.5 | 12.1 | 12.2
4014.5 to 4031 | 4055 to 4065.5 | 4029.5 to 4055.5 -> -0.015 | 13.3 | 12.3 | 12.8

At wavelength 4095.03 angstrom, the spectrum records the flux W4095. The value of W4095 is 11.59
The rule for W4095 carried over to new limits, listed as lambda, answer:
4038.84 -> 13.04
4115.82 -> 12.19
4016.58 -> 12.61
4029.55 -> 13.45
